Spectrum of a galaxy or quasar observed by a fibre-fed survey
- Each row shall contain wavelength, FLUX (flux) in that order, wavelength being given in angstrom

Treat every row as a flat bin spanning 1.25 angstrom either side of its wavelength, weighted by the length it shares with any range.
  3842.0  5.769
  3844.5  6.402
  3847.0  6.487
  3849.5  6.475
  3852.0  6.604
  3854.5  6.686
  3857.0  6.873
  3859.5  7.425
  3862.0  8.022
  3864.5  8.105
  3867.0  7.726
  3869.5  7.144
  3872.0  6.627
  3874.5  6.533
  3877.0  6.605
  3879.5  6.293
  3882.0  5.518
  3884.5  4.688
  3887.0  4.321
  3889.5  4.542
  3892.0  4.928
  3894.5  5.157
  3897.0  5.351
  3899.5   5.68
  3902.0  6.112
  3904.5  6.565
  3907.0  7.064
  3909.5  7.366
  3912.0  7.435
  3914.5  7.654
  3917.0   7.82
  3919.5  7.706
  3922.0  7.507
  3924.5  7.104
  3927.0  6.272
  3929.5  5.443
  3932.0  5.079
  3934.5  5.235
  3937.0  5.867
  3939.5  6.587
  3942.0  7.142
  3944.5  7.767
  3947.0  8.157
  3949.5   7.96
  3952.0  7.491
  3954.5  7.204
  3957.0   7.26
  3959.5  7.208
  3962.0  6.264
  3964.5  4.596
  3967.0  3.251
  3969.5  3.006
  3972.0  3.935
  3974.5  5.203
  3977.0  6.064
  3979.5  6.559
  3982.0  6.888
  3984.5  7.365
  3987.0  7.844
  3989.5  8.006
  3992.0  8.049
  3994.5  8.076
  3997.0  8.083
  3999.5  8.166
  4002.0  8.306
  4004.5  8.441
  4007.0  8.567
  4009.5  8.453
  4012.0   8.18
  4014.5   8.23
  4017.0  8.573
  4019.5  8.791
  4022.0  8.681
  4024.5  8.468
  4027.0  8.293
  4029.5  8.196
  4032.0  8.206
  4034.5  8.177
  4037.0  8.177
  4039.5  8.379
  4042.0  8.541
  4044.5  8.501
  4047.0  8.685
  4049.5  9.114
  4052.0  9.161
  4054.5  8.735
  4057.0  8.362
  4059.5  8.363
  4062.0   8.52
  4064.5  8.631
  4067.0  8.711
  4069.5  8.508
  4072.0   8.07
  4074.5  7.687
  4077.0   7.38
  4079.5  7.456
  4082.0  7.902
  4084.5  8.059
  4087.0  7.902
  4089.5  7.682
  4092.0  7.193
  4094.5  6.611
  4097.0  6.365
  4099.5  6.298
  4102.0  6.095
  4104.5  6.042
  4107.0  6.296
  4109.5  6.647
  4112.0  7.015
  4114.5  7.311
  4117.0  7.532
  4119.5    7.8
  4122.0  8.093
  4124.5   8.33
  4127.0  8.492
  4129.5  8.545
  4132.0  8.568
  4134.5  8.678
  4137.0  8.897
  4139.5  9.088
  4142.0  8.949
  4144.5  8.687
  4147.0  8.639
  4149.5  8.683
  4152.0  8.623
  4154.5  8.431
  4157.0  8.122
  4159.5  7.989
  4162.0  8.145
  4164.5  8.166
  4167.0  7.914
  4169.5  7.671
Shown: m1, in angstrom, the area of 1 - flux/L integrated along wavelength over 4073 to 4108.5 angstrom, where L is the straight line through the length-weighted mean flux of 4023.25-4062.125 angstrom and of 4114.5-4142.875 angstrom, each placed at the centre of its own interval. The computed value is 5.7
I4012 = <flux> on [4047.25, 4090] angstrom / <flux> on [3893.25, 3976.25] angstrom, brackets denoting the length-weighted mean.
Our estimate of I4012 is 1.3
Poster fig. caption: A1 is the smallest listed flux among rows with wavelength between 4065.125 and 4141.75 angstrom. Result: 6.042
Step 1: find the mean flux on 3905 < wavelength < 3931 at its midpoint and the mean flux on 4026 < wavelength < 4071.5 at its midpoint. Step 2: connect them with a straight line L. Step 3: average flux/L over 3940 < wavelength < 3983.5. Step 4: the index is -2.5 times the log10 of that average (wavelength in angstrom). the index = 0.21 mag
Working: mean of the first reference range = 7.1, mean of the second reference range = 8.51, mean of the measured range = 6.25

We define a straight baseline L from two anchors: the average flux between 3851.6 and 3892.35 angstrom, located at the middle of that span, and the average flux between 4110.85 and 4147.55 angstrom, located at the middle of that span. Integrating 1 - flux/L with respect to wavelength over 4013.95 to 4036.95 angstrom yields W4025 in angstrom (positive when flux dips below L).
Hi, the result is -2.6 angstrom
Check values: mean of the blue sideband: 6.42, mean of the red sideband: 8.31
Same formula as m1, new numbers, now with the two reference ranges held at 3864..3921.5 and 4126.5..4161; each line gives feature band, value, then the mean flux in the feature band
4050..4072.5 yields -2.1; 8.6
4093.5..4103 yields 2.1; 6.34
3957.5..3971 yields 3.9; 4.98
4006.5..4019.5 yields -1.7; 8.43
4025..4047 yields -2.0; 8.34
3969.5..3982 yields 3.1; 5.34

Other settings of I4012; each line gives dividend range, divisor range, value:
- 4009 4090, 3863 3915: 1.33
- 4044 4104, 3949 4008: 1.16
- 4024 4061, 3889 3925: 1.29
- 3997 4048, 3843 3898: 1.33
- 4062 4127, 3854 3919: 1.15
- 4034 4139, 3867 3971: 1.26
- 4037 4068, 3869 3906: 1.51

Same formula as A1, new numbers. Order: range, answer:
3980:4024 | 6.888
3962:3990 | 3.006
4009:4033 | 8.18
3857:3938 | 4.321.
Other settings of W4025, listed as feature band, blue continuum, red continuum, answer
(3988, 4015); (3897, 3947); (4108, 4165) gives -3.6 angstrom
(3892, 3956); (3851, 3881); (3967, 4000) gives 0.7 angstrom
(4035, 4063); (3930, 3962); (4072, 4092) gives -4.0 angstrom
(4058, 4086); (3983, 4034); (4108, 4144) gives 0.2 angstrom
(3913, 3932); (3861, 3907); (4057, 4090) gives -1.3 angstrom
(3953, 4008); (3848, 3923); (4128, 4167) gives 4.1 angstrom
